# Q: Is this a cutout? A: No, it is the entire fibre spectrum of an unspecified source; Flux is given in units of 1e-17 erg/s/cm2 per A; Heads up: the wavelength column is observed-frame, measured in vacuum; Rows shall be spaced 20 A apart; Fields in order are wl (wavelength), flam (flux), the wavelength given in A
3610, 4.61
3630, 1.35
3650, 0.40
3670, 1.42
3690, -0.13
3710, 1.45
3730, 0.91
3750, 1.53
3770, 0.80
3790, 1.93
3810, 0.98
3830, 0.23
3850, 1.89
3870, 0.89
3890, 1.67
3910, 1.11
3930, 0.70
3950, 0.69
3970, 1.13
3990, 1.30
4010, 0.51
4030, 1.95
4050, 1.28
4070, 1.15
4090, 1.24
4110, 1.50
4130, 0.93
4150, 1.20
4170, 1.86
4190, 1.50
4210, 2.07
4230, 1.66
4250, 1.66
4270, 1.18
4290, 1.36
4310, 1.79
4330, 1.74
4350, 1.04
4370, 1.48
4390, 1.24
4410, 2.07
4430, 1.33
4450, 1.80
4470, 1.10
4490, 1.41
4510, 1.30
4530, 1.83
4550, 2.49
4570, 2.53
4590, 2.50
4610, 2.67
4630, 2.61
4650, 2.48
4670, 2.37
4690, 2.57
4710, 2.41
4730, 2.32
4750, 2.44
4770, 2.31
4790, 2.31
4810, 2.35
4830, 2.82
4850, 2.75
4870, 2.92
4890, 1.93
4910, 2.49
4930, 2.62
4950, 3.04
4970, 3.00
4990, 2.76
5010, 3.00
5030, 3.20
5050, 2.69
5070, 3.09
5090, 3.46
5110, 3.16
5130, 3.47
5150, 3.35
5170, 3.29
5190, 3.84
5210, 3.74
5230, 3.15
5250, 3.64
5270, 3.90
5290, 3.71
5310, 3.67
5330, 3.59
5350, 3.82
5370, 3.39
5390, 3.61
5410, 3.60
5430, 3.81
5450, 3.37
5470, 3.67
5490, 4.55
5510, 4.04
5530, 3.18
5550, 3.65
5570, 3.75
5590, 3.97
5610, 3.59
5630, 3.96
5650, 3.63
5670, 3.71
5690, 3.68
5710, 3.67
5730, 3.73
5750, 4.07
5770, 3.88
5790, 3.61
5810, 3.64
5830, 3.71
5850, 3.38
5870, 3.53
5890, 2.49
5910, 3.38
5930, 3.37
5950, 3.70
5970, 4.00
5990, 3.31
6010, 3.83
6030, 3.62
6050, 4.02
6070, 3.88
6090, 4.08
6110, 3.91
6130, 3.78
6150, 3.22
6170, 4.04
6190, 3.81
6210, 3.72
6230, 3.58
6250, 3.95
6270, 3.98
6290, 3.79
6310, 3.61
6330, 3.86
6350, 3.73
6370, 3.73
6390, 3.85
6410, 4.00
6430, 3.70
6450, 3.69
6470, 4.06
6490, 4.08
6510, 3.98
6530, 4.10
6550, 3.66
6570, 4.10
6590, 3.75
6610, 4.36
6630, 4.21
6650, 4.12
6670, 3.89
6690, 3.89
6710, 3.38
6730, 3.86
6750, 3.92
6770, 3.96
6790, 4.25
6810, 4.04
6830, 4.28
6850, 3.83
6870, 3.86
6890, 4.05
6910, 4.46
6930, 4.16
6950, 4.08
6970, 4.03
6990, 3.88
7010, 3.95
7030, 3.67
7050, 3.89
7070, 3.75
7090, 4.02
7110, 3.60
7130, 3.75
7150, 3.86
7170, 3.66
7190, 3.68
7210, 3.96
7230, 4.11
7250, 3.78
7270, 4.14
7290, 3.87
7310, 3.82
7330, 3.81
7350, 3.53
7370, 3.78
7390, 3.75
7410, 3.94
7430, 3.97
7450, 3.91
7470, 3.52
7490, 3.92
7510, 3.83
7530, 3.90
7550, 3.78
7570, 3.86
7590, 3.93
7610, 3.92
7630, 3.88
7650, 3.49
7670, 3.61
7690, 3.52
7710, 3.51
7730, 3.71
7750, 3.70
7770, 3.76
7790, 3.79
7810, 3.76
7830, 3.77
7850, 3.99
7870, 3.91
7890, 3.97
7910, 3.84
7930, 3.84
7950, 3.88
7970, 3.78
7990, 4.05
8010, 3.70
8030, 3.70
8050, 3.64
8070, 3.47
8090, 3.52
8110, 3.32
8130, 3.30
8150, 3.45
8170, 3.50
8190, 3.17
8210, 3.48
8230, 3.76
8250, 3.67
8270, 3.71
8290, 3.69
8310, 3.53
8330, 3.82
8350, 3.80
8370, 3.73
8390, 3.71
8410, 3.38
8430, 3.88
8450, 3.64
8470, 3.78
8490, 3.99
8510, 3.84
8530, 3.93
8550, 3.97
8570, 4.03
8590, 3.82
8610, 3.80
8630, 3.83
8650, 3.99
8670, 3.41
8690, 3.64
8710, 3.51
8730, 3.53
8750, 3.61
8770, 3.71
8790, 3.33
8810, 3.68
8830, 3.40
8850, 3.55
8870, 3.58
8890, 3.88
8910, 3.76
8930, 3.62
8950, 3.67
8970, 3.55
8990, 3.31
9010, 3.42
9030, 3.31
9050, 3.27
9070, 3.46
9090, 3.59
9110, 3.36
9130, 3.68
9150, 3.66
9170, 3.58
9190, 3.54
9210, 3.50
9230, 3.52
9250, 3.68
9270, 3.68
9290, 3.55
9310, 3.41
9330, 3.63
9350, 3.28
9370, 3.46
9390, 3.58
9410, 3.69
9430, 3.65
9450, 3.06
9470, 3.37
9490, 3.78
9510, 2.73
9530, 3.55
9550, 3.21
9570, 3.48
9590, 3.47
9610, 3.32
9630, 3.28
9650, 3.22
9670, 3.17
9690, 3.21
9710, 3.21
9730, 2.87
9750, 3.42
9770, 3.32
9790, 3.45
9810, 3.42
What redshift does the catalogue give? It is 0.138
